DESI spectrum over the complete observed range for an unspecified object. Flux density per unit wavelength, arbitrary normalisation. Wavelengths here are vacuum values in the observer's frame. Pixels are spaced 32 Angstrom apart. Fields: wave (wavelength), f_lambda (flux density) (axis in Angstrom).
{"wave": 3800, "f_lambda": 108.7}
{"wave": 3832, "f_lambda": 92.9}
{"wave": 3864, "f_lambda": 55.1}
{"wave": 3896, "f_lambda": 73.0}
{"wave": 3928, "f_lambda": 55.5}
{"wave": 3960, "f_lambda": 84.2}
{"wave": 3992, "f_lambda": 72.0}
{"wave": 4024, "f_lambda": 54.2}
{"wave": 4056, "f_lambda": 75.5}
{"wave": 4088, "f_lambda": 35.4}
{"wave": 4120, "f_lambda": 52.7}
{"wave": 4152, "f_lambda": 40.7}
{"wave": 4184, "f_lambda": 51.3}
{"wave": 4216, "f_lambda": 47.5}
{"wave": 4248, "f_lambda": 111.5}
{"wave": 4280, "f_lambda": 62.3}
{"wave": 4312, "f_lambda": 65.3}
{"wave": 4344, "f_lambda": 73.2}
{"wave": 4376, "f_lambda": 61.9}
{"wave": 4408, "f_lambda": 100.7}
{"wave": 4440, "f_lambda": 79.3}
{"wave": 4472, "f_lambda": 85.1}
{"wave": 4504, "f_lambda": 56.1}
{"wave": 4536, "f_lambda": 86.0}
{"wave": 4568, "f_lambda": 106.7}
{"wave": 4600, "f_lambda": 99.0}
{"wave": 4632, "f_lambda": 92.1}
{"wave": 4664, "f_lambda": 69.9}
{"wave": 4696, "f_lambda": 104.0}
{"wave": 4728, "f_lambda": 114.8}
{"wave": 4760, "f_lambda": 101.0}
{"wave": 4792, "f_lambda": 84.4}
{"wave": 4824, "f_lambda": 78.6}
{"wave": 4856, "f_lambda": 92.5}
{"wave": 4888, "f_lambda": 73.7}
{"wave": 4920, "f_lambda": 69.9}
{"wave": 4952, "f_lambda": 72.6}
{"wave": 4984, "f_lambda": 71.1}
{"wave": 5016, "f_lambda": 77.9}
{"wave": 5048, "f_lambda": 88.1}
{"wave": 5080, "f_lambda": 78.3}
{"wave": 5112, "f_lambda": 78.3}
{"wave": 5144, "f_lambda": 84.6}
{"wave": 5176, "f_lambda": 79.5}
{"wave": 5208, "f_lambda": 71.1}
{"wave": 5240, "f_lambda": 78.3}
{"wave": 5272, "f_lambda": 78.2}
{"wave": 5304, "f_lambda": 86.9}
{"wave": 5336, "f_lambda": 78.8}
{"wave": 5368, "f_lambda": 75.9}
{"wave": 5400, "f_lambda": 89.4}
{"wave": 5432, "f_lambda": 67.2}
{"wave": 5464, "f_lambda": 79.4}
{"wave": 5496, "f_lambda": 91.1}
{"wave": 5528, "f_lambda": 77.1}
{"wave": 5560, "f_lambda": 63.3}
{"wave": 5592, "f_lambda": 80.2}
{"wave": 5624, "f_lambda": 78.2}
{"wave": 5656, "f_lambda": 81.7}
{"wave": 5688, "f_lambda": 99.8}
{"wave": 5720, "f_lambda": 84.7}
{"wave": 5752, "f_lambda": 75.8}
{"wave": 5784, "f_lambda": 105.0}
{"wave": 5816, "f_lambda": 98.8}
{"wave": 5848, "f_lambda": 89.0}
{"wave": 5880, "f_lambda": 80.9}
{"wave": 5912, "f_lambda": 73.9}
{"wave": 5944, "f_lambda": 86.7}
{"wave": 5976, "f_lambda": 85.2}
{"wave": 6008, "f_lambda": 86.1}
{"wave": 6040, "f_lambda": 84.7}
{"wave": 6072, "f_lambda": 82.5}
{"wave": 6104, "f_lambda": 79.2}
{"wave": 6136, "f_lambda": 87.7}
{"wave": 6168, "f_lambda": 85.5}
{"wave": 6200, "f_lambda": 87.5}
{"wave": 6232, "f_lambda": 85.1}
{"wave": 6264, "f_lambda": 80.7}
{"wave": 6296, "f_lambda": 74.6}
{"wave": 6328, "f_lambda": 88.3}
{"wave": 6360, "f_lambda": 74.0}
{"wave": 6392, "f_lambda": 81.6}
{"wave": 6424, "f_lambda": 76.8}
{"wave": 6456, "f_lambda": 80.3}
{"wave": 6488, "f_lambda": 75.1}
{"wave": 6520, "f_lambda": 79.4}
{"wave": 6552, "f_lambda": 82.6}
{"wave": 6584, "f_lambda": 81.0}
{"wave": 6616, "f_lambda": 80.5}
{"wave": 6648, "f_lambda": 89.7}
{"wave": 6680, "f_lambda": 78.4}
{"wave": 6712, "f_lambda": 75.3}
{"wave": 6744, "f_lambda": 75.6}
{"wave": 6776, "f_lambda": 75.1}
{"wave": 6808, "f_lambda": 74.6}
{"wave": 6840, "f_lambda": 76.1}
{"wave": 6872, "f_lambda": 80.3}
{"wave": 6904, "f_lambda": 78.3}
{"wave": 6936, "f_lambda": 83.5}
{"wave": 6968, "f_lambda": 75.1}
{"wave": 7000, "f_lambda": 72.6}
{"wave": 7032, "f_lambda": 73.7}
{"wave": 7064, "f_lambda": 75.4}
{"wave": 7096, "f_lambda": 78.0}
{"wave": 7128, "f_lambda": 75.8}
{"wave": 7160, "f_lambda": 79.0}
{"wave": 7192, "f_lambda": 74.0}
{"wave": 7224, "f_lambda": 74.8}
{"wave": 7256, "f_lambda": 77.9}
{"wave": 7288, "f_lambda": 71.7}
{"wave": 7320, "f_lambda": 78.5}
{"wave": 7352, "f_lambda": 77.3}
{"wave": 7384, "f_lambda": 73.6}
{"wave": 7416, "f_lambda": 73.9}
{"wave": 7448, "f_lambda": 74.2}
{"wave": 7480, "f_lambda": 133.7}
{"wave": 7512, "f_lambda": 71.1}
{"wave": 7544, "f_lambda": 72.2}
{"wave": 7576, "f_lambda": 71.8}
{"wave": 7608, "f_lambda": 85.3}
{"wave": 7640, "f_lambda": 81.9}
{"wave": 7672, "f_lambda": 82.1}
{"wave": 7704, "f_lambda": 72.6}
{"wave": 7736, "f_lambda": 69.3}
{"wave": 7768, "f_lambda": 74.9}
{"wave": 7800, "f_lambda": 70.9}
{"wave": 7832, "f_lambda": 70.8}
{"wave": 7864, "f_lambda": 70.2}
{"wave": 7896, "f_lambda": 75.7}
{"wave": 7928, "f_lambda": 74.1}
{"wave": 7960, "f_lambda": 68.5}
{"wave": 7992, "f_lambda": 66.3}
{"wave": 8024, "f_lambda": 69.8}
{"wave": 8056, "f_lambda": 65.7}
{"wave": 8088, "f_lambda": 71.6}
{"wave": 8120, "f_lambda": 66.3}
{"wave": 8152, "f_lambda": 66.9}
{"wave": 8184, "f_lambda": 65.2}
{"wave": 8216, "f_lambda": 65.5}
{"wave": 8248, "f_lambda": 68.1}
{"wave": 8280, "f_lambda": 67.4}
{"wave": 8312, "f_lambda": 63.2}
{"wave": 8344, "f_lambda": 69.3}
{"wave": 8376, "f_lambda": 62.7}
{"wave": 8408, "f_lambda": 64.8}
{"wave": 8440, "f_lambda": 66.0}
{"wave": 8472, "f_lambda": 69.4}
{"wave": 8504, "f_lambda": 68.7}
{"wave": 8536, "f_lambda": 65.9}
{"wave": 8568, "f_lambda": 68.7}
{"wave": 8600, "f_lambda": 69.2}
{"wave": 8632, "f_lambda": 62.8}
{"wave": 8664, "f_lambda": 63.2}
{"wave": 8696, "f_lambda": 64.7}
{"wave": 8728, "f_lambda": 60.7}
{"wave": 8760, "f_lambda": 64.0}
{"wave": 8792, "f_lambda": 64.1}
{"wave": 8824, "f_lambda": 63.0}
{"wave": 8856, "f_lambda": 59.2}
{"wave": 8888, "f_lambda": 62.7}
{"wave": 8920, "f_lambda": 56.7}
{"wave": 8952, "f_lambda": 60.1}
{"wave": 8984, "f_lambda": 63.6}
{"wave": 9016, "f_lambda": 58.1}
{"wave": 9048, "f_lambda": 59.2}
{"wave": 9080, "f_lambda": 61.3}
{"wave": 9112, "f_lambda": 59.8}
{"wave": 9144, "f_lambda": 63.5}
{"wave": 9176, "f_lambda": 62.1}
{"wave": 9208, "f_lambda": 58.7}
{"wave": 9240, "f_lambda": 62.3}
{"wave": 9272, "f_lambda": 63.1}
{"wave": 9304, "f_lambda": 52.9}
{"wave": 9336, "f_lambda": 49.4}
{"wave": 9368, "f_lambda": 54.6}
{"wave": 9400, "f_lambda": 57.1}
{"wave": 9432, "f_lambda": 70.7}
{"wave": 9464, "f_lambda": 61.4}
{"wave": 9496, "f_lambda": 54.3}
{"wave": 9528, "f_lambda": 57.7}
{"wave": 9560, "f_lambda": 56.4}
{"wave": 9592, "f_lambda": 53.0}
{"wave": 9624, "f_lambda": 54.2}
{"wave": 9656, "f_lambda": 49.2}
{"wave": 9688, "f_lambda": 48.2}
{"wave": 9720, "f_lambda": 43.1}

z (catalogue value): 0.14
